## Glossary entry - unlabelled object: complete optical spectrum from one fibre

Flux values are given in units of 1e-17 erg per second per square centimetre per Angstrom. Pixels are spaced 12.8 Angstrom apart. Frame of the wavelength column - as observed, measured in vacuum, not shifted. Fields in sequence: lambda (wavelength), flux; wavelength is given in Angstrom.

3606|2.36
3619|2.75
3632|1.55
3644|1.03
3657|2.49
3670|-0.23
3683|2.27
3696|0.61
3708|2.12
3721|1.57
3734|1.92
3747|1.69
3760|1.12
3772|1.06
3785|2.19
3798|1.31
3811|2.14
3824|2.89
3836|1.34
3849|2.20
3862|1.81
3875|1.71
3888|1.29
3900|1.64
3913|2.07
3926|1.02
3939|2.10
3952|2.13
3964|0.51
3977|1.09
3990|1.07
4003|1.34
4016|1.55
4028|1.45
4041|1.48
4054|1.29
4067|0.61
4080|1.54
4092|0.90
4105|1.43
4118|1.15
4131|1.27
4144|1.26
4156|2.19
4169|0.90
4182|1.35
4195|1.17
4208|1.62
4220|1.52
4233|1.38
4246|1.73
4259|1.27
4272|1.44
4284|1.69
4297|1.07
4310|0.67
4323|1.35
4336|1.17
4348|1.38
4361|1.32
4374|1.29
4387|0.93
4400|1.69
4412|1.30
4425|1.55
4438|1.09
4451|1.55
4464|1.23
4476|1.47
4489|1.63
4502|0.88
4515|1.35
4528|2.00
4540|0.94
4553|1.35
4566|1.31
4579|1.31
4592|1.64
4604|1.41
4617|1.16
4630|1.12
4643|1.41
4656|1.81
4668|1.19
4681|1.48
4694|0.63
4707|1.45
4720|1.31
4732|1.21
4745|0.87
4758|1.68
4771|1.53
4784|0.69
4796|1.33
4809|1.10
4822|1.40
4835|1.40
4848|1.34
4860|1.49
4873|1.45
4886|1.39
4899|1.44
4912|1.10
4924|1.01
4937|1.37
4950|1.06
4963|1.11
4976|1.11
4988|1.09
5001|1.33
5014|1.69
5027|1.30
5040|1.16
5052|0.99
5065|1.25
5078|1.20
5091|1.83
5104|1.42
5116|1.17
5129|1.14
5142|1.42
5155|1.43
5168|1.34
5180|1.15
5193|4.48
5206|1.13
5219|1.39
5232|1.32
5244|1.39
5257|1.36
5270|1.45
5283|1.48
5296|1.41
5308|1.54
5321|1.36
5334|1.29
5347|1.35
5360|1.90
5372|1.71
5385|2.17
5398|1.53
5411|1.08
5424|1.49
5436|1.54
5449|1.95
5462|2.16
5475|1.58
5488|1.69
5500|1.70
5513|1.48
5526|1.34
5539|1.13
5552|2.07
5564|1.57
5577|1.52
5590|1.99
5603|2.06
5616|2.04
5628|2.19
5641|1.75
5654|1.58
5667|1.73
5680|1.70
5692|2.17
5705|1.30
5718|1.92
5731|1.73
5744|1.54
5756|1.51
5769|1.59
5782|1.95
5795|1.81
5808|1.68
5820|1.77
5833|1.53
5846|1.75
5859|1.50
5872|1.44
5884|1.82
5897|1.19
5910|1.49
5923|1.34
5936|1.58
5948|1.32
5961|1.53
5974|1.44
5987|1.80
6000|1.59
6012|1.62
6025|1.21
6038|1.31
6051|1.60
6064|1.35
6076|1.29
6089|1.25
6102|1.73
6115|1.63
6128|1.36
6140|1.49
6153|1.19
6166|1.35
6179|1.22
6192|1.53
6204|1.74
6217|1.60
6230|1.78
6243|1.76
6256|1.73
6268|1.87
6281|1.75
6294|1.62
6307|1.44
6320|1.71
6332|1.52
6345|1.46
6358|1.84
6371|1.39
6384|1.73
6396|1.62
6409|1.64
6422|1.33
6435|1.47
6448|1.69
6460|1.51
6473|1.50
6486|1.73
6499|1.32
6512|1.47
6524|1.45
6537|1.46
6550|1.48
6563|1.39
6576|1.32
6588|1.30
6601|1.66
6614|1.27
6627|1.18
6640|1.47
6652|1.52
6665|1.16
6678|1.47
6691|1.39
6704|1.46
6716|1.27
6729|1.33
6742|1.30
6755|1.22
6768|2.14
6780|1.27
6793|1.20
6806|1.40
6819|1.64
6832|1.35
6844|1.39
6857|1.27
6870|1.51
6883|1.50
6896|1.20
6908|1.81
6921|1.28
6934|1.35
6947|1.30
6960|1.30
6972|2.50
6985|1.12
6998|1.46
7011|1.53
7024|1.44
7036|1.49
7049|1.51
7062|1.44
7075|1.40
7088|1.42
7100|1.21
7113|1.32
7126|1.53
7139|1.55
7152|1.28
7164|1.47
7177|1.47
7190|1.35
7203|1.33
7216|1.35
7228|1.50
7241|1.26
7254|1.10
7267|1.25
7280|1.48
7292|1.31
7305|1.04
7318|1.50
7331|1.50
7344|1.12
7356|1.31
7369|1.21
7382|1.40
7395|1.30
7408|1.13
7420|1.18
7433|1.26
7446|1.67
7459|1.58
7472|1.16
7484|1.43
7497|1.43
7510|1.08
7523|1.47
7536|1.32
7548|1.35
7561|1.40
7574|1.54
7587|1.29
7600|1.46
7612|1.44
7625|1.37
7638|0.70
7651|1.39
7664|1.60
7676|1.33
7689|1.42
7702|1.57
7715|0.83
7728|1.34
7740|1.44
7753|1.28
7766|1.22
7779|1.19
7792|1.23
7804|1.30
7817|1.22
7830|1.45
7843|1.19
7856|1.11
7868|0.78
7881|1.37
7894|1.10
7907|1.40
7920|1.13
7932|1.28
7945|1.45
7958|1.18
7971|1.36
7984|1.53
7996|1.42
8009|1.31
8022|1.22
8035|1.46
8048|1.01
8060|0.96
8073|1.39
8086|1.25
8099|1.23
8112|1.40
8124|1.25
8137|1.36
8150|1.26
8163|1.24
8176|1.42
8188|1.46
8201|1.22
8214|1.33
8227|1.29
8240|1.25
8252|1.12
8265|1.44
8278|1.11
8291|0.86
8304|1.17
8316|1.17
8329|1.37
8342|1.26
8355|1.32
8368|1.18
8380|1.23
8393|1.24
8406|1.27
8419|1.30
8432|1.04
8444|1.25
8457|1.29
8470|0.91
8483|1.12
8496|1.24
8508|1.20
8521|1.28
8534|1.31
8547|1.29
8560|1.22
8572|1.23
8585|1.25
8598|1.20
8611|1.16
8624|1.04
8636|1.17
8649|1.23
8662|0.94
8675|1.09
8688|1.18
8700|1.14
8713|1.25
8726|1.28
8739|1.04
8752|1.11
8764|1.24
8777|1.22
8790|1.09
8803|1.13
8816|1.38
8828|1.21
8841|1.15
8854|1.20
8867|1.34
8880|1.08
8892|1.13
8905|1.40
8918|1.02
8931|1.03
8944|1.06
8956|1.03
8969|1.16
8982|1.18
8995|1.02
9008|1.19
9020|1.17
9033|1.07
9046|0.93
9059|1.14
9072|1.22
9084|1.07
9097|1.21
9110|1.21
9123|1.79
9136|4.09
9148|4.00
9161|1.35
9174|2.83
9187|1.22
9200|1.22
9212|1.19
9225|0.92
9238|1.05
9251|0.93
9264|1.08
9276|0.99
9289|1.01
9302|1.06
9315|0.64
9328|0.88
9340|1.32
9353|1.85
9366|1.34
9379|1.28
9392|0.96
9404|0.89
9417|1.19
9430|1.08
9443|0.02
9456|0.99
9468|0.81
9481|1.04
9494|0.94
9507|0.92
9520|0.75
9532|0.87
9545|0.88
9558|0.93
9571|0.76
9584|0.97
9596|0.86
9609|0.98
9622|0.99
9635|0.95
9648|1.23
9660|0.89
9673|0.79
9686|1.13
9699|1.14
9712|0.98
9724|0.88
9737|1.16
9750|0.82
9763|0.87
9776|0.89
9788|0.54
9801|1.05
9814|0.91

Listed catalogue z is 0.393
